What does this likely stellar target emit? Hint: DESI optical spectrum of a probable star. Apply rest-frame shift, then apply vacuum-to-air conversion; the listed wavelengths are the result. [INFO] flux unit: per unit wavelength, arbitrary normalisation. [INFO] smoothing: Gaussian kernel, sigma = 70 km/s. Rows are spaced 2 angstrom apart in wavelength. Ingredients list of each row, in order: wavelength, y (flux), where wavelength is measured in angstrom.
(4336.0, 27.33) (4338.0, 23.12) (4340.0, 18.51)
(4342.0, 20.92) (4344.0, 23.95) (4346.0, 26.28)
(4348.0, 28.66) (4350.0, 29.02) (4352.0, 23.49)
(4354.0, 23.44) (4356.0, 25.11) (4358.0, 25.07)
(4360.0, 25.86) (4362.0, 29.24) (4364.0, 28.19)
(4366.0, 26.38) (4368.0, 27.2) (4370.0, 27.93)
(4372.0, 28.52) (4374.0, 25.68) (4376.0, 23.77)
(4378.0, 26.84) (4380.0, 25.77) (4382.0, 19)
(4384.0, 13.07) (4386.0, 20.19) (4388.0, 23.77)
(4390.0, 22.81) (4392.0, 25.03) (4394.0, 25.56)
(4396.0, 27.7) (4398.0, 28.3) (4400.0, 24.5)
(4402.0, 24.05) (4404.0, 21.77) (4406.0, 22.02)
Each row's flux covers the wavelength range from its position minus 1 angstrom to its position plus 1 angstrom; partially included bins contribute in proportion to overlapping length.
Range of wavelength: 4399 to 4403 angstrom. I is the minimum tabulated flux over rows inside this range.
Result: 24.05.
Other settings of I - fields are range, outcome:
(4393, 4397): 25.56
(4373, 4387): 13.07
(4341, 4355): 20.92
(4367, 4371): 27.2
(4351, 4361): 23.44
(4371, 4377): 23.77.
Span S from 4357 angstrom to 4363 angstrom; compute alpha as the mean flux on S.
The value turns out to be 26.7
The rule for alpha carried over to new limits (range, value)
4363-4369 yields 27.3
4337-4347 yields 22.6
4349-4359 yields 25.2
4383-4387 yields 16.6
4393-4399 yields 27.2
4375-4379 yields 25.3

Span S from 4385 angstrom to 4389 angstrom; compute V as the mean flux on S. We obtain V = 22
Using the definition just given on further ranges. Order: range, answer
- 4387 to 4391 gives 23.3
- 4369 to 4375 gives 27.4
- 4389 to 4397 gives 25.3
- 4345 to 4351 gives 28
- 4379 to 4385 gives 19.3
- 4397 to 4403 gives 25.6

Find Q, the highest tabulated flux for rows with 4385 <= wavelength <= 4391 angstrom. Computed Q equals 23.77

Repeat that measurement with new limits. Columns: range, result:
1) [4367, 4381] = 28.52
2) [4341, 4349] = 28.66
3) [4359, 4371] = 29.24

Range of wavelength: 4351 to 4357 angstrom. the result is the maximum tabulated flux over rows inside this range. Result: 25.11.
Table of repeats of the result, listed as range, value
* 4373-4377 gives 25.68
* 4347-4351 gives 29.02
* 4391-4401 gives 28.3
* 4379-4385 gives 25.77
